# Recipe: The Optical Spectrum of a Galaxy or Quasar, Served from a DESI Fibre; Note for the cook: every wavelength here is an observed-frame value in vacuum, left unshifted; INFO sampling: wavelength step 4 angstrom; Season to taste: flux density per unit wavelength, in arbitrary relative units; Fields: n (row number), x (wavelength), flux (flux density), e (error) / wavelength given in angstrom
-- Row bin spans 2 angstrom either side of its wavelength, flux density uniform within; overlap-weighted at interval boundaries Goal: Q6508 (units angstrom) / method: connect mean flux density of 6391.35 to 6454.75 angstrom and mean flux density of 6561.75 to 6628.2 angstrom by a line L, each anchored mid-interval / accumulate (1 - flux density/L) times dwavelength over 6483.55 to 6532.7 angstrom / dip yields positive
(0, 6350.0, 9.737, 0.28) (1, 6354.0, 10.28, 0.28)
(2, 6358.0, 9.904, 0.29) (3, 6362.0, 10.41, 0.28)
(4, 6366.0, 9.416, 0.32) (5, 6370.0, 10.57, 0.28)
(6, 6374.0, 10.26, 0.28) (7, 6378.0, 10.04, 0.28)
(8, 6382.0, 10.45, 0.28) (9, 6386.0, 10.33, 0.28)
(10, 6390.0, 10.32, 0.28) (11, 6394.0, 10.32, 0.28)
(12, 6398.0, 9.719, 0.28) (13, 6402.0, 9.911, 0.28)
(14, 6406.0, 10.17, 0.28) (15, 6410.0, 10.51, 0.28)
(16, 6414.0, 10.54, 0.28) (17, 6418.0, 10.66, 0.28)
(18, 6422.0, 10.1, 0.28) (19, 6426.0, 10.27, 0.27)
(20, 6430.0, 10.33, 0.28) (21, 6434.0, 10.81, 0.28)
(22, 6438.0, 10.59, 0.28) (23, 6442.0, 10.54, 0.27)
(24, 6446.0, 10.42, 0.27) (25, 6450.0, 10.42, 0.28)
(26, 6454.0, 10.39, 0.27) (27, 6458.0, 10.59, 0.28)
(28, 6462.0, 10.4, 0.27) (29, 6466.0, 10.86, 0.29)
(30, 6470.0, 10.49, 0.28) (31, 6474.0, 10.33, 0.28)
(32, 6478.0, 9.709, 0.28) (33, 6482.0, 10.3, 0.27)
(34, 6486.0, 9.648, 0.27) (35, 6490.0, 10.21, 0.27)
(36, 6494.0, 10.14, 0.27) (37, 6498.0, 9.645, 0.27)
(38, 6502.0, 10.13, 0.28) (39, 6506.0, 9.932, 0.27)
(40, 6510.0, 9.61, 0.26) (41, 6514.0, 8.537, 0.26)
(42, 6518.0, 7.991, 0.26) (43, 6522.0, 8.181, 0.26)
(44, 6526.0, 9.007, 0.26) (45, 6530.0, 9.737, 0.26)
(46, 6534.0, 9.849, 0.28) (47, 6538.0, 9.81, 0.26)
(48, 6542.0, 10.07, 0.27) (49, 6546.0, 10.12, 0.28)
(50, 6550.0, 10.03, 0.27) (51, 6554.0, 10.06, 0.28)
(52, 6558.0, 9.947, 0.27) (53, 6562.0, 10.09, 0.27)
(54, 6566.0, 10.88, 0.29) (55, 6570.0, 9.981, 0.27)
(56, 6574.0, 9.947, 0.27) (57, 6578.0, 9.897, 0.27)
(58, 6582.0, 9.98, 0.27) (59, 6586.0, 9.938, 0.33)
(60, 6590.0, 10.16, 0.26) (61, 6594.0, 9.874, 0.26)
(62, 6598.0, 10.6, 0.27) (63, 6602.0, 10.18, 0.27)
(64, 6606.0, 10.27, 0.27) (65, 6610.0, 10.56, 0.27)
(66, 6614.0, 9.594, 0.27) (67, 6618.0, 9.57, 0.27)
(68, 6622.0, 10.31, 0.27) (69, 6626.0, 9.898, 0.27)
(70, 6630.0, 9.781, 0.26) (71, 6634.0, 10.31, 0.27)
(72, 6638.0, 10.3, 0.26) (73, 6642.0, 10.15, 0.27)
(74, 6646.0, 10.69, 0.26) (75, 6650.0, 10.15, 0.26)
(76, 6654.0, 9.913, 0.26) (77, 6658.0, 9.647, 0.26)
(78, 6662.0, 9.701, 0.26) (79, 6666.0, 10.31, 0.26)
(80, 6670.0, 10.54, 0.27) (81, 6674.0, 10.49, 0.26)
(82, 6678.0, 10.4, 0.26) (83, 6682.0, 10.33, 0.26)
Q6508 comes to 3.9 angstrom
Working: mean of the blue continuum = 10.4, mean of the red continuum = 10.1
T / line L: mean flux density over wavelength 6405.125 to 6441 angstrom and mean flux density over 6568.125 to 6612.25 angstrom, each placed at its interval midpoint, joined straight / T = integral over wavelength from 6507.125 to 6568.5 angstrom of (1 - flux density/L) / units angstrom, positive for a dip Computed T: 3.73 angstrom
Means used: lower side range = 10.5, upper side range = 10.1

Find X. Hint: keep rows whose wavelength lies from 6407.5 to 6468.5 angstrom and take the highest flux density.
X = 10.86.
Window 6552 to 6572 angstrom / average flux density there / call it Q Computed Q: 10.2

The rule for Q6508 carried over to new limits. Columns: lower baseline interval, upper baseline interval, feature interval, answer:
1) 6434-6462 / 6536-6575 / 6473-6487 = 0.52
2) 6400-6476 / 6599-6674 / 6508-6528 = 3.19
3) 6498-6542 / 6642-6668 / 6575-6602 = -1.03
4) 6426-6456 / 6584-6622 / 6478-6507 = 1.06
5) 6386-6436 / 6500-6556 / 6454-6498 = -1.71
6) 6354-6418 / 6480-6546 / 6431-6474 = -2.89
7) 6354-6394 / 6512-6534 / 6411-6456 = -3.85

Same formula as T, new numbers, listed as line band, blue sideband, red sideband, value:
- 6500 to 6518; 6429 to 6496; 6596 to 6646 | 1.6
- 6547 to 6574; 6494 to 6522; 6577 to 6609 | -0.9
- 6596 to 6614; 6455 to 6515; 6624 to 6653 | -0.3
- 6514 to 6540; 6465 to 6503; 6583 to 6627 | 2.7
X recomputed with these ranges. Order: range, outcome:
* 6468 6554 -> 10.49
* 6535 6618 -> 10.88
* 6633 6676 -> 10.69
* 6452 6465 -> 10.59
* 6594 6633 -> 10.6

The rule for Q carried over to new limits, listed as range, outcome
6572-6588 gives 9.94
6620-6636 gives 10.1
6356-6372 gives 10.1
